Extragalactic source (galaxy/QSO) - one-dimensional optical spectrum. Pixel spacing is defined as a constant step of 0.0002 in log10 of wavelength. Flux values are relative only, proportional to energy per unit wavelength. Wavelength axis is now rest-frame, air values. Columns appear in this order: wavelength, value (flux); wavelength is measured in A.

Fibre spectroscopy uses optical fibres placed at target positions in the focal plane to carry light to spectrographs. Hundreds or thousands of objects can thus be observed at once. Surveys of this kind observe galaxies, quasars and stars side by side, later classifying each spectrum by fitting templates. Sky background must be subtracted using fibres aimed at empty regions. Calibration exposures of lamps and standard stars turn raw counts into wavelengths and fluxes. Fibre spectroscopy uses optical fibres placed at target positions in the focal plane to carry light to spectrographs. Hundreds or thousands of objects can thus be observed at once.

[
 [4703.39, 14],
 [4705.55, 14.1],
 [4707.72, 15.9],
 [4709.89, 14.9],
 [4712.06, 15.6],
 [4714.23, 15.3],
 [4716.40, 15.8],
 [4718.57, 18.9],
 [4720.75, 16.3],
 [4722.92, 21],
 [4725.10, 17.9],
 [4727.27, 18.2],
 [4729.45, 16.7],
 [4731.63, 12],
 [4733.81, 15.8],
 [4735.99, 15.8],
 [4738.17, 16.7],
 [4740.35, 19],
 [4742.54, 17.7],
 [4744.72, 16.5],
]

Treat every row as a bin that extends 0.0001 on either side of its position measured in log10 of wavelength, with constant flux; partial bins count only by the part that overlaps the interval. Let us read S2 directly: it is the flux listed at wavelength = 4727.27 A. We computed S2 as 18.2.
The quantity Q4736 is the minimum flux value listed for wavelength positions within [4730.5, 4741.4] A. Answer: 12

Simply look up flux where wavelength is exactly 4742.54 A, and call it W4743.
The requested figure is 17.7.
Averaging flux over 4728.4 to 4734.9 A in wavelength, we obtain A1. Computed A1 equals 14.8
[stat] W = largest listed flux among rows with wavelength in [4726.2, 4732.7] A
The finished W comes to 18.2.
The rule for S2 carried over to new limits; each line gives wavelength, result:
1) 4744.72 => 16.5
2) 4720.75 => 16.3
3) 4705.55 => 14.1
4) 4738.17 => 16.7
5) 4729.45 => 16.7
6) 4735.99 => 15.8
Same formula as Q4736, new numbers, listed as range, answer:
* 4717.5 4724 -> 16.3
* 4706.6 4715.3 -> 14.9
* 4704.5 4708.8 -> 14.1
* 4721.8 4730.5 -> 16.7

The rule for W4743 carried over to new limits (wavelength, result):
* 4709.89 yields 14.9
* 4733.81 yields 15.8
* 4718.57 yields 18.9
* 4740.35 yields 19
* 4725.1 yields 17.9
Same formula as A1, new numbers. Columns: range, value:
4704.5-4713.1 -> 15.1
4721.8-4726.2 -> 19.4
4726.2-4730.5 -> 17.4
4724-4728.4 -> 18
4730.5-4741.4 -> 15.9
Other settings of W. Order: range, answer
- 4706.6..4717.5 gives 15.9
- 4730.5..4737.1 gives 15.8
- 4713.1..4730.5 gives 21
